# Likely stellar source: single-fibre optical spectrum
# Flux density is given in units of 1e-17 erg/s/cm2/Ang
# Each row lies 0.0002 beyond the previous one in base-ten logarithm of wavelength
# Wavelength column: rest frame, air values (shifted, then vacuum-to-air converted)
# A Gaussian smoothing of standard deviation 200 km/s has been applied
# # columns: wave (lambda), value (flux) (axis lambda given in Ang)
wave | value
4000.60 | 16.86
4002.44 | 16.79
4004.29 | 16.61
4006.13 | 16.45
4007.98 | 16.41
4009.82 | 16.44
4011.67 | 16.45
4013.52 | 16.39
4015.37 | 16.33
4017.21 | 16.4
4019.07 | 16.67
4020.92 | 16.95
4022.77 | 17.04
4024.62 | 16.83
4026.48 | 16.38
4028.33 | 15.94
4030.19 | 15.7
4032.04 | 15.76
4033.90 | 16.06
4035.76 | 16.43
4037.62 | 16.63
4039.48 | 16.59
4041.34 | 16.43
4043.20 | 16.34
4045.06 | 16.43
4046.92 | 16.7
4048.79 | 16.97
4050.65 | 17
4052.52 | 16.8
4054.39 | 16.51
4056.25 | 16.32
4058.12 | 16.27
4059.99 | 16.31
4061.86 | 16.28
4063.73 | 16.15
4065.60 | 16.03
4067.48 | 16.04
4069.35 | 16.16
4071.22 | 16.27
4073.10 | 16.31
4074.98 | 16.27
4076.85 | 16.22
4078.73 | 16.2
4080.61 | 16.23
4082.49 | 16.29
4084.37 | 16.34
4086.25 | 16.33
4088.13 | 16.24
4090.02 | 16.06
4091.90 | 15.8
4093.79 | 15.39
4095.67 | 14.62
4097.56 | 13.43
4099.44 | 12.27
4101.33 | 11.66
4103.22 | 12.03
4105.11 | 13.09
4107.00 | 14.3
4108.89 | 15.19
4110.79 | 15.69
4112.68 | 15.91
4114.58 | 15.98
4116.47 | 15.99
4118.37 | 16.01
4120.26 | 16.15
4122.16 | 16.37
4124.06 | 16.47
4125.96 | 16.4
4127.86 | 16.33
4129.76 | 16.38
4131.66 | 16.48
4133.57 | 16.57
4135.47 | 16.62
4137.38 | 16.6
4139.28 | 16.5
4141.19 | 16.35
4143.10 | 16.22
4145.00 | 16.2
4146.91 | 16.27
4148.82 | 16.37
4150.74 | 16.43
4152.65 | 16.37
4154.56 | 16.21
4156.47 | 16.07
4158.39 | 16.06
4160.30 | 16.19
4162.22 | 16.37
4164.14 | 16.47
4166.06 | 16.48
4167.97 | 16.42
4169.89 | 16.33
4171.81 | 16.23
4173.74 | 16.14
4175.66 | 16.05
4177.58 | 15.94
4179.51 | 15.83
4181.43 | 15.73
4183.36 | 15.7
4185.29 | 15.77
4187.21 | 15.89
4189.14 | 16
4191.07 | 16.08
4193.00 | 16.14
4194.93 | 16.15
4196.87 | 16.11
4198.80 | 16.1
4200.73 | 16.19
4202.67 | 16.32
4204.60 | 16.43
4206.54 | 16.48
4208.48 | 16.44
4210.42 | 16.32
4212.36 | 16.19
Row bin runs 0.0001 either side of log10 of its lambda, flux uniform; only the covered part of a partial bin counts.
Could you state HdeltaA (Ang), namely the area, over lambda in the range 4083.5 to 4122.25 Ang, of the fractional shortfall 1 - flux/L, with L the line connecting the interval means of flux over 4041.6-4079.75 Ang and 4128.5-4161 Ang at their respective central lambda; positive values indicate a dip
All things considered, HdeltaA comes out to 3.3 Ang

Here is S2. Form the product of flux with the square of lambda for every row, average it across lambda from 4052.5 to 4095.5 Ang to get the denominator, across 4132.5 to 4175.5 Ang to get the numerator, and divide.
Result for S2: 1.05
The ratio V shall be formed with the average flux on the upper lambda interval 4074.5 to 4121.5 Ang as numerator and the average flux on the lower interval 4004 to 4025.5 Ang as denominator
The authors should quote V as 0.92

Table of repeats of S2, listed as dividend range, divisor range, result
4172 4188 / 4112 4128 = 1.01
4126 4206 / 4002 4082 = 1.05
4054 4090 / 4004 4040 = 1.01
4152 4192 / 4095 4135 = 1.09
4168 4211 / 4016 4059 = 1.05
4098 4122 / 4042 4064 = 0.91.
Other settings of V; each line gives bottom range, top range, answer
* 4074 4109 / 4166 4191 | 1.07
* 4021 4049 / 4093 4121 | 0.88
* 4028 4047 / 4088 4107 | 0.86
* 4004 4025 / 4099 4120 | 0.87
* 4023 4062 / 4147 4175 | 0.99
